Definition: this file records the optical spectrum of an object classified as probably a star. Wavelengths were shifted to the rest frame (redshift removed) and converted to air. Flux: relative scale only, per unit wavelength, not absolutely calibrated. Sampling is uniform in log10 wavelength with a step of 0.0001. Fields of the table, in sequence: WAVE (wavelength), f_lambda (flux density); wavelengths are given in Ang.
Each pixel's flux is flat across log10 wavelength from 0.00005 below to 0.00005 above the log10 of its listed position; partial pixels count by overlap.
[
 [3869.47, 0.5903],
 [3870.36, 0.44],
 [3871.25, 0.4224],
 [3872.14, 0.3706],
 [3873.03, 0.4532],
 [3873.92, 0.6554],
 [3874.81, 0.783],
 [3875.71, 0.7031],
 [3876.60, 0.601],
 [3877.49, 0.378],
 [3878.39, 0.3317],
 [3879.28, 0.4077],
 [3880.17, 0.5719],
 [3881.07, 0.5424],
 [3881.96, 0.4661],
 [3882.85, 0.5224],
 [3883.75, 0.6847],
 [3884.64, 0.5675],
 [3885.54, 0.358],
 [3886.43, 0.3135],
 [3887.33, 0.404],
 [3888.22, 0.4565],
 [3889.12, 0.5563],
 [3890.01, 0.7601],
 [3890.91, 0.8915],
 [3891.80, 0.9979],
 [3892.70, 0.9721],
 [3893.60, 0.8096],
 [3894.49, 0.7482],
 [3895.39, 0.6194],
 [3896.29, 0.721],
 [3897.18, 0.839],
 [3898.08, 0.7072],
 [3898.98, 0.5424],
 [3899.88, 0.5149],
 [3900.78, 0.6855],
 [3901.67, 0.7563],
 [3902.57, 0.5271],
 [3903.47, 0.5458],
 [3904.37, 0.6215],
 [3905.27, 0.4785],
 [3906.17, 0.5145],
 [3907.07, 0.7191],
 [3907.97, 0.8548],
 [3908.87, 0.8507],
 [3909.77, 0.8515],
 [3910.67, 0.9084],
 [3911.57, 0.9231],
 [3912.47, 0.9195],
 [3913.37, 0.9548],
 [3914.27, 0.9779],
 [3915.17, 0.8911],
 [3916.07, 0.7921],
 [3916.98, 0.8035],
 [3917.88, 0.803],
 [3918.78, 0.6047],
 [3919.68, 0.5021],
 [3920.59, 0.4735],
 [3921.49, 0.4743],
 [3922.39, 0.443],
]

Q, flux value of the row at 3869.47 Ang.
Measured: 0.5903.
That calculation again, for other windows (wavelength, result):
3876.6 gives 0.601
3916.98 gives 0.8035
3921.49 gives 0.4743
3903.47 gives 0.5458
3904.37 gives 0.6215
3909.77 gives 0.8515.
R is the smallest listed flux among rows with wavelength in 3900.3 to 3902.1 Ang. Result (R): 0.6855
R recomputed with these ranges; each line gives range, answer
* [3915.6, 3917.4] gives 0.7921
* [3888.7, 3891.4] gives 0.5563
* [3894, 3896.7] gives 0.6194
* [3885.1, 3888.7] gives 0.3135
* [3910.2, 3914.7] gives 0.9084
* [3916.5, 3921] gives 0.4735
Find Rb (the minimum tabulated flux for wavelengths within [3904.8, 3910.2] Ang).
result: 0.4785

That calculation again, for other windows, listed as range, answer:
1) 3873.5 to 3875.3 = 0.6554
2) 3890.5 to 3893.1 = 0.8915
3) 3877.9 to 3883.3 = 0.3317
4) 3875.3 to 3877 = 0.601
